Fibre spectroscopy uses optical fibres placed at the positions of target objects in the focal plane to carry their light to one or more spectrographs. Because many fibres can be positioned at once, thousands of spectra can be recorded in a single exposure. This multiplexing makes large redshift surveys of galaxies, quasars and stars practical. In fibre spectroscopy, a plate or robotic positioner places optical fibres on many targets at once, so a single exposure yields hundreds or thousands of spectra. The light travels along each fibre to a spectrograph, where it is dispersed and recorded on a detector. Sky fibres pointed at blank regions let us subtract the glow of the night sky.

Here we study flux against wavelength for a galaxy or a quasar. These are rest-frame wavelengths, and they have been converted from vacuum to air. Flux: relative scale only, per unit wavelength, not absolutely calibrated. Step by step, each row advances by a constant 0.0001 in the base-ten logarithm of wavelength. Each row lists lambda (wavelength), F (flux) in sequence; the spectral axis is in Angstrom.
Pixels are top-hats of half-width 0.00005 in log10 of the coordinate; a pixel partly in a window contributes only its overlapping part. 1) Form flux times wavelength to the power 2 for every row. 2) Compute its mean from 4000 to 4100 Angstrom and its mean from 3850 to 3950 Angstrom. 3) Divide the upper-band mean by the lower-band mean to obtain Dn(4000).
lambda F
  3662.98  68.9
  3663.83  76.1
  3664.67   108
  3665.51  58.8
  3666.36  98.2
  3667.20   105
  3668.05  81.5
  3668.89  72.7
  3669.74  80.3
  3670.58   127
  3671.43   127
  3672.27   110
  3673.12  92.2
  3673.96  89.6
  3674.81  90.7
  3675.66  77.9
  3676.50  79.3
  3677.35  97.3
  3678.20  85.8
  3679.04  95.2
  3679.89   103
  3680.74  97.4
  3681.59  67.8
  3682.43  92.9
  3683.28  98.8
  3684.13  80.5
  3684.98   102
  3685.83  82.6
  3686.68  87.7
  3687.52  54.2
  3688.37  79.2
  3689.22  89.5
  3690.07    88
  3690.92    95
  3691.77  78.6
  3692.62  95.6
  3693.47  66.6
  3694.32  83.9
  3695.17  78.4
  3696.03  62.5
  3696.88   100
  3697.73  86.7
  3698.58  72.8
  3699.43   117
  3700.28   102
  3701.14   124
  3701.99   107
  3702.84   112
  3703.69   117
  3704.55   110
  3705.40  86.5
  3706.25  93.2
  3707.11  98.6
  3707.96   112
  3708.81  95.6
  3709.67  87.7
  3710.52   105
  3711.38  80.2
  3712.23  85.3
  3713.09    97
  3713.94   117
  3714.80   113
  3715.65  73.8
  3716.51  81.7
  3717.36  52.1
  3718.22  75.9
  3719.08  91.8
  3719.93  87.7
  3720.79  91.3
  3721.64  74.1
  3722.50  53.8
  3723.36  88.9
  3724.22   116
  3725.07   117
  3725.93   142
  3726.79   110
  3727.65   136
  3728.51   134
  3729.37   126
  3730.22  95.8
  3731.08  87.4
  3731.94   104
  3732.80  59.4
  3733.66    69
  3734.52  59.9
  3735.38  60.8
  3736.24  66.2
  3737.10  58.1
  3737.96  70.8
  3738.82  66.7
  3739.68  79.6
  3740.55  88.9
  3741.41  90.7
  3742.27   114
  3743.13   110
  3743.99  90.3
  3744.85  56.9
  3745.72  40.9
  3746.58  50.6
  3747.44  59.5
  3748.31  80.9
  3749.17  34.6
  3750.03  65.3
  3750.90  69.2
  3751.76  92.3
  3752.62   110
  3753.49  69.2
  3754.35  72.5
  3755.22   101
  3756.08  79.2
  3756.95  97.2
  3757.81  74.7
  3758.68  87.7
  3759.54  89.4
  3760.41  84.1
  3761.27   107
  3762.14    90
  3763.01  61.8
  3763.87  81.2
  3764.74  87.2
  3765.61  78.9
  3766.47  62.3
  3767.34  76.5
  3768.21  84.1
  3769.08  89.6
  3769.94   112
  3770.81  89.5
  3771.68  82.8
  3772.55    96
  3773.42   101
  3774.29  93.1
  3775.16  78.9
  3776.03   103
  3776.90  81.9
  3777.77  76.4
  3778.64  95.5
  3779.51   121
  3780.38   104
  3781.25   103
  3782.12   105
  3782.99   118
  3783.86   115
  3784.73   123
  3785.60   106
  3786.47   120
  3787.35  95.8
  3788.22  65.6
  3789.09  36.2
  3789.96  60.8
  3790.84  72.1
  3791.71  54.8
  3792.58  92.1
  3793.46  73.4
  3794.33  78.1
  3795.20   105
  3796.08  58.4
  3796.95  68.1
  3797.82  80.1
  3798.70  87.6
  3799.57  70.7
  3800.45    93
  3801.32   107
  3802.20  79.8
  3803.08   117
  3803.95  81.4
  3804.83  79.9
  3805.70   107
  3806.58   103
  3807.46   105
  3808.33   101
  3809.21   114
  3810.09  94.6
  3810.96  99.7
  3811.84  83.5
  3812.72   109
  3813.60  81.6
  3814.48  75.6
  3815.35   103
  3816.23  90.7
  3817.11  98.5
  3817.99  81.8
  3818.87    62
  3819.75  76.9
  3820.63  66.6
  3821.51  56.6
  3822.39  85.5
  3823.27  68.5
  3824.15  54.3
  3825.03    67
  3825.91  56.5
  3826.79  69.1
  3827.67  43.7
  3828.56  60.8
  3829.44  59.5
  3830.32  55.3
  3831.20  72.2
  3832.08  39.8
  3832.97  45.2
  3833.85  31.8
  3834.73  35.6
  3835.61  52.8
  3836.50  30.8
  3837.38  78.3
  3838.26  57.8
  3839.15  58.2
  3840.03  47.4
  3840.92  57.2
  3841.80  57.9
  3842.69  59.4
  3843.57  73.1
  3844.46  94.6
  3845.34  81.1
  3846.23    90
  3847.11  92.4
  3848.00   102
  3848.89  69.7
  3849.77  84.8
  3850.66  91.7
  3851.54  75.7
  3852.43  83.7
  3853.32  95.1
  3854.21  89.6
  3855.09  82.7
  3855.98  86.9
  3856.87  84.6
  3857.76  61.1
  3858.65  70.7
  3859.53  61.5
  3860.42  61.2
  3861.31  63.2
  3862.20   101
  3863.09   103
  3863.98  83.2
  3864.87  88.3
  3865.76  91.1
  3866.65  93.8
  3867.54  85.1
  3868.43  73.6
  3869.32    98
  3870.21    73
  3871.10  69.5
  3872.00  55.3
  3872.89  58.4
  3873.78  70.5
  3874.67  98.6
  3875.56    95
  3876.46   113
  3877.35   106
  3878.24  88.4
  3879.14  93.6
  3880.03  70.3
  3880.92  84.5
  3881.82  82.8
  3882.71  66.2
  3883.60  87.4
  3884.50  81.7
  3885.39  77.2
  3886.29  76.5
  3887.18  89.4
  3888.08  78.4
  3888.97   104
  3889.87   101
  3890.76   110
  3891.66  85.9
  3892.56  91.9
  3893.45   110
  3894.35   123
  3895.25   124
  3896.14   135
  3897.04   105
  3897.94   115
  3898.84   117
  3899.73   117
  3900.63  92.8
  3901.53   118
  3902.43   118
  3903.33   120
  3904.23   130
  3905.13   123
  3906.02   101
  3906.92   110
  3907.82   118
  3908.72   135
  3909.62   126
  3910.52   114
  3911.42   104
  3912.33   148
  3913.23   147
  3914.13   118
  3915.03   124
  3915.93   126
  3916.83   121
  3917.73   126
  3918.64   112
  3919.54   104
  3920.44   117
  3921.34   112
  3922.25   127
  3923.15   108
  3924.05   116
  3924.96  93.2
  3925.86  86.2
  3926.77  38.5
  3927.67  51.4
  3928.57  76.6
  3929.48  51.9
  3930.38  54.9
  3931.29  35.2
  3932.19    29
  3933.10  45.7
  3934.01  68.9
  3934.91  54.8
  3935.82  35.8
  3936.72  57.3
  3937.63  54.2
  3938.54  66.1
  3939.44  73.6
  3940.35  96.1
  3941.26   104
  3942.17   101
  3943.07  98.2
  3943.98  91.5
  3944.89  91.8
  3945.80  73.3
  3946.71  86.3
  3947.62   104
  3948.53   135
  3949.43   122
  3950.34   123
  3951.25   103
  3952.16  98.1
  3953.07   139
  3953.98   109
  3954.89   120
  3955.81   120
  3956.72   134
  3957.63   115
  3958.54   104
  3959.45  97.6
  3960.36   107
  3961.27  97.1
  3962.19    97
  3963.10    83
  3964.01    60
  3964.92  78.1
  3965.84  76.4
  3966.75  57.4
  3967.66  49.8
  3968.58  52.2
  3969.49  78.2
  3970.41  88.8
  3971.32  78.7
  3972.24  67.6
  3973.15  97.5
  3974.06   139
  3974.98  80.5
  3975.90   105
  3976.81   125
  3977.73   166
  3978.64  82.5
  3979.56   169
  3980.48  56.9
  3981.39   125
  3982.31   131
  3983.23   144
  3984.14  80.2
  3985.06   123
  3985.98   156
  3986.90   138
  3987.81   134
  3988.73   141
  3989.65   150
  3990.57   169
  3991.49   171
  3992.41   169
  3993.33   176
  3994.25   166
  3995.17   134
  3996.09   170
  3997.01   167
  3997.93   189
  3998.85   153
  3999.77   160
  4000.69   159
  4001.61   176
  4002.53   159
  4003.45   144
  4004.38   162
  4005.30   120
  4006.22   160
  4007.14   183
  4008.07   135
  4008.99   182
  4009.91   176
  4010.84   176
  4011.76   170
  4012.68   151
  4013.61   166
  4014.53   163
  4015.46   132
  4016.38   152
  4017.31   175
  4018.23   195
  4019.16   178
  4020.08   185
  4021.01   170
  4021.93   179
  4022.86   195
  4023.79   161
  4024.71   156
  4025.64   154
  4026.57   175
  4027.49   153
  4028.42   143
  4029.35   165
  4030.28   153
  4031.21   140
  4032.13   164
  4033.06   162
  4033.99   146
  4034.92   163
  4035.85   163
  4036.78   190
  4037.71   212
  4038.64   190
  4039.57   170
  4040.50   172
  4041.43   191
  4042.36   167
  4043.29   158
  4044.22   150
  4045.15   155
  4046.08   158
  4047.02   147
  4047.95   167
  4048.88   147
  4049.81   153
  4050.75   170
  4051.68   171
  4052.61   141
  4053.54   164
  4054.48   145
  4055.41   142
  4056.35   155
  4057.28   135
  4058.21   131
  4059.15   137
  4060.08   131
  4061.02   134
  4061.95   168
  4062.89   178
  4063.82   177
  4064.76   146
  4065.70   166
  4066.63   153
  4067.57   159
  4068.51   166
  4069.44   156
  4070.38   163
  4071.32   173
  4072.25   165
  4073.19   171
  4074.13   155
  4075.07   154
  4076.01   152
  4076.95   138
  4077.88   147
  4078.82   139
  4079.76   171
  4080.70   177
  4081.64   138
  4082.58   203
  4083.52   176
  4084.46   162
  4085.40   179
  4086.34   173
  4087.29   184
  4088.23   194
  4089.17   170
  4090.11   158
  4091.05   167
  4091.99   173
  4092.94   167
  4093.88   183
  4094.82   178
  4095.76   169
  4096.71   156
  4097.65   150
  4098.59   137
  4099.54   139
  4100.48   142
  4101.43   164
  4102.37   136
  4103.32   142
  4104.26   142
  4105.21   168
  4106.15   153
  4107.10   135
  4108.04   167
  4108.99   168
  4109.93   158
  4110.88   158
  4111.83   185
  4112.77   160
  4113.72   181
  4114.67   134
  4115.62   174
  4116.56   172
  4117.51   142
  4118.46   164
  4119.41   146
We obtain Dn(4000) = 1.89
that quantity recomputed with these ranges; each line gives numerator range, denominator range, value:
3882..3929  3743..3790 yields 1.34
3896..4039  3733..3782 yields 1.68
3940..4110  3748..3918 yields 1.83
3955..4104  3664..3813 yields 1.94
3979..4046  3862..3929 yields 1.68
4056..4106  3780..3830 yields 2.17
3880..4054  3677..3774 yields 1.61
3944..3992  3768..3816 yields 1.30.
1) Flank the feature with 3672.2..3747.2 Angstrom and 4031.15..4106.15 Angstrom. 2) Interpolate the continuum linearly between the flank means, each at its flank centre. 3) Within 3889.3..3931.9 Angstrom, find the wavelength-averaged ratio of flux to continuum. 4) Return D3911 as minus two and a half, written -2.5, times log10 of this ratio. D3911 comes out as 0.20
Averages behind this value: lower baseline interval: 89.5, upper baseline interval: 161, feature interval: 107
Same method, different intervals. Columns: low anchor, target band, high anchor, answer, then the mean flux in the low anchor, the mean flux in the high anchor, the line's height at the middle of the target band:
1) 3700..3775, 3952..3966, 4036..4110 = 0.30 mag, 88.1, 161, 136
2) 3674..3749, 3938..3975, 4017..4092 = 0.43 mag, 88.8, 163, 142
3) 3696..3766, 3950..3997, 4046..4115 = 0.20 mag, 88.2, 159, 137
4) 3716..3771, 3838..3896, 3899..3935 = 0.15 mag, 84.1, 101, 96.1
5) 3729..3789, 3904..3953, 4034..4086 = 0.31 mag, 85.5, 161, 128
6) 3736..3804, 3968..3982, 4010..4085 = 0.37 mag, 84.5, 162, 141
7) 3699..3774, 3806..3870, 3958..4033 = 0.38 mag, 88.5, 138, 108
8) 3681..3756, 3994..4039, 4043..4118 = -0.13 mag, 87.7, 159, 146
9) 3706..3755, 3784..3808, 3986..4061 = 0.19 mag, 86.1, 161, 103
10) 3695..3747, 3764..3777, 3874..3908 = 0.07 mag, 90.7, 101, 93.8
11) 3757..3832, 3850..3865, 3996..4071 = 0.28 mag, 85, 162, 105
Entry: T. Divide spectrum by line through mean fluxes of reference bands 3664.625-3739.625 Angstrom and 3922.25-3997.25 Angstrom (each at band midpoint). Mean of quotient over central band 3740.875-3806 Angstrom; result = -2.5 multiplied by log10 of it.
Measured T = 0.10 mag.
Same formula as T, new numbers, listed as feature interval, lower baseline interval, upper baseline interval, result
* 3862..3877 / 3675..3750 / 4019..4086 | 0.390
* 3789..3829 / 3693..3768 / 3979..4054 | 0.299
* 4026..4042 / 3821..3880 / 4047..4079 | -0.169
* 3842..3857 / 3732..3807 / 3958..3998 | 0.147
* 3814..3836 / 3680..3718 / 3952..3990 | 0.454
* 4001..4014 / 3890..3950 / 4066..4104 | -0.215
